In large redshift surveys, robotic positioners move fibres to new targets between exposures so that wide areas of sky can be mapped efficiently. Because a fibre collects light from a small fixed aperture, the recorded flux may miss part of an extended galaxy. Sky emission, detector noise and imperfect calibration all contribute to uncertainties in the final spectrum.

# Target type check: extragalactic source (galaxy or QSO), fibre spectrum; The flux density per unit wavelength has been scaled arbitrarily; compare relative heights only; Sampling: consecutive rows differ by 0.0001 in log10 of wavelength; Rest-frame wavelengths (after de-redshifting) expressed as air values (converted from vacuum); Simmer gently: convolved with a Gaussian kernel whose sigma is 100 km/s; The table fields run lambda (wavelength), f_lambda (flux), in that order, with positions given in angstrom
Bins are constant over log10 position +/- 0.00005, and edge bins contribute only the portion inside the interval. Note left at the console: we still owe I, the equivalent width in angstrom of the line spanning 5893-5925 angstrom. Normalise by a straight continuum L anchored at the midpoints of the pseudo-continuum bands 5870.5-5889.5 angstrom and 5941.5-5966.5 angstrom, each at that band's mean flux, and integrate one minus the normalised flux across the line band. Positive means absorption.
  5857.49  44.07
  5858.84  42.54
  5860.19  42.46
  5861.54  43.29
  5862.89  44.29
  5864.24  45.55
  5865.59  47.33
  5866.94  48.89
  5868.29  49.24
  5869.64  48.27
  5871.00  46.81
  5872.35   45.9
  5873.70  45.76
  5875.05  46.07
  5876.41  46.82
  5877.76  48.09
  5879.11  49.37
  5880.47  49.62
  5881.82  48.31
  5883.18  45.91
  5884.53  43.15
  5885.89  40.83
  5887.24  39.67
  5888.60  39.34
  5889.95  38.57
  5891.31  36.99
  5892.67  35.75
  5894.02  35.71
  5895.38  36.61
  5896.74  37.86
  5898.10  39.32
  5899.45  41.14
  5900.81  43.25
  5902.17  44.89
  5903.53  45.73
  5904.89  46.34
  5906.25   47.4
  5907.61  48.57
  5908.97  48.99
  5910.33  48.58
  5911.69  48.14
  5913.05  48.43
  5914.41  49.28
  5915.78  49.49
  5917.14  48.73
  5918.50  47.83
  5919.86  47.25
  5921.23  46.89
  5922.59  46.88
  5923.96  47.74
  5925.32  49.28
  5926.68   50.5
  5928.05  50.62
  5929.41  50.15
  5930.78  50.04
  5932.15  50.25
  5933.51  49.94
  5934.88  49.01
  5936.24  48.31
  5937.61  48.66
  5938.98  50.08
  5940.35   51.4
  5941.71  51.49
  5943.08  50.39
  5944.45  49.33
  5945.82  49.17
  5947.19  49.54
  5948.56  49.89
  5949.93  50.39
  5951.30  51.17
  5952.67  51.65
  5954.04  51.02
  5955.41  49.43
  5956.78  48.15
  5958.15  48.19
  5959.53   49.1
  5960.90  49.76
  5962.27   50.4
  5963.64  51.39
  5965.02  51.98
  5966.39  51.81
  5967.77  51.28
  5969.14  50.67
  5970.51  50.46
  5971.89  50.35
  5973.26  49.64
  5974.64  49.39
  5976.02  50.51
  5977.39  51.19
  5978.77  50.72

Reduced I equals 1.3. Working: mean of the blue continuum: 45.3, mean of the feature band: 45.4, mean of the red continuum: 50.2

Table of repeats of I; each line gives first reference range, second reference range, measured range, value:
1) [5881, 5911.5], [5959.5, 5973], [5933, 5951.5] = -0.7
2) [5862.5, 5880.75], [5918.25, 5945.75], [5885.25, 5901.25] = 3.1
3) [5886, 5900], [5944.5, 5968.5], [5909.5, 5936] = -3.1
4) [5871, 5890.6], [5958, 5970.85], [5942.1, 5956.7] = -0.2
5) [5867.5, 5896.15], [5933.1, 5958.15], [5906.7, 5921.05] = -0.5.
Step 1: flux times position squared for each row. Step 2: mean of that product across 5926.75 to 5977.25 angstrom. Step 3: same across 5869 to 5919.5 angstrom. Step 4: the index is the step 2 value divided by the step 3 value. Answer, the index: 1.15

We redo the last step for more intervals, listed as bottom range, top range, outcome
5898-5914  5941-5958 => 1.10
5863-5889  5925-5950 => 1.11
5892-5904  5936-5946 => 1.27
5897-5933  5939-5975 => 1.08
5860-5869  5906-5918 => 1.07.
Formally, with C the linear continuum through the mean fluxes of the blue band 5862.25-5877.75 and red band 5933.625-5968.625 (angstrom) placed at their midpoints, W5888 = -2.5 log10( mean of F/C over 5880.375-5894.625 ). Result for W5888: 0.16 mag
